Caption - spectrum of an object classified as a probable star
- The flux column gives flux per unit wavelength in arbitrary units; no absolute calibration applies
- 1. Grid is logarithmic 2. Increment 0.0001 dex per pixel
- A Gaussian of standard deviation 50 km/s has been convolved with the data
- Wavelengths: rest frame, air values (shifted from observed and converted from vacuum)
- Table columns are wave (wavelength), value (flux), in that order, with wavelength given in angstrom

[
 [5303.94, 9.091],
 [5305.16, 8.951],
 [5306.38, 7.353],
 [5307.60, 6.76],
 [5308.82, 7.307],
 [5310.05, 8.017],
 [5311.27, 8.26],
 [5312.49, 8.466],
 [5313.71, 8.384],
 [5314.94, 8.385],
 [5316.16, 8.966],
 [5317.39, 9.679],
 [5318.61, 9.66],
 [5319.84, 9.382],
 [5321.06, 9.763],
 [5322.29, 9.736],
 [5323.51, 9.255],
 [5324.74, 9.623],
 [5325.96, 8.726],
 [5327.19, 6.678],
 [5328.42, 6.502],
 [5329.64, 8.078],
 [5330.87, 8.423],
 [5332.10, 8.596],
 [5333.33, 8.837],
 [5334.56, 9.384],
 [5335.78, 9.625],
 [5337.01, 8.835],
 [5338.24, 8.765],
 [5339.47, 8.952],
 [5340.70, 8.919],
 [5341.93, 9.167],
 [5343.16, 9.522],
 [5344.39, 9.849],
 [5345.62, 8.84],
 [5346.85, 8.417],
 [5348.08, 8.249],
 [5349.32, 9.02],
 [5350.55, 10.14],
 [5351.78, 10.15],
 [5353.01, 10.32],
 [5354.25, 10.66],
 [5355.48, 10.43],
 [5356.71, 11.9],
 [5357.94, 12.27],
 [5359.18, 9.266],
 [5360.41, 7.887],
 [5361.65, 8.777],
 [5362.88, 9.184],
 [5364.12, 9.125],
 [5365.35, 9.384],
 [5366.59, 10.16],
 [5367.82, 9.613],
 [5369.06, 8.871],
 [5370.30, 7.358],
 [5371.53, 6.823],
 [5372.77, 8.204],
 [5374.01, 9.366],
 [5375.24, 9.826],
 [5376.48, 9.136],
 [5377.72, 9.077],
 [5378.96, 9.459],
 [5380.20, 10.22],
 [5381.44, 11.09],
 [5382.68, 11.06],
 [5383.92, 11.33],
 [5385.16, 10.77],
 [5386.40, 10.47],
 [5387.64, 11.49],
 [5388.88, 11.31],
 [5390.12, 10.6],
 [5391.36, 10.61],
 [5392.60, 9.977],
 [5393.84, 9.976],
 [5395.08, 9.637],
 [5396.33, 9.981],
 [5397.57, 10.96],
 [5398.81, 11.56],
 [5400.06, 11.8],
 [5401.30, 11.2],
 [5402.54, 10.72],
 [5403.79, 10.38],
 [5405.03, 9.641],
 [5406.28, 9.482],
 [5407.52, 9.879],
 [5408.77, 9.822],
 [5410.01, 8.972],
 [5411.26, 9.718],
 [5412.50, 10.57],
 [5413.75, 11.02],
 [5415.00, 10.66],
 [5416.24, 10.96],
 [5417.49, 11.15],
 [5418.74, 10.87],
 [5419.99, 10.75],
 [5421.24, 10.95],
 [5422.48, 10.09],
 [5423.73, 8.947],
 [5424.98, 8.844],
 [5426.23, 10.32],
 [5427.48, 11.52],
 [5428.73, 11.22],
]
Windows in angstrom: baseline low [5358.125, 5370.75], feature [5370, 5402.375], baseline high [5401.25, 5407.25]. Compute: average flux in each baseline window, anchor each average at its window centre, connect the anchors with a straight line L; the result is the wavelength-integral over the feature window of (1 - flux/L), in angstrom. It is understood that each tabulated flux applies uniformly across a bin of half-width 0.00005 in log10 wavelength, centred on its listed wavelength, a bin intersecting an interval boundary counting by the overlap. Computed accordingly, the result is -1.6 angstrom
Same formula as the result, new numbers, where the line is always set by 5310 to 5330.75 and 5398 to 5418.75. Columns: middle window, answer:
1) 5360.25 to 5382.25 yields 1.37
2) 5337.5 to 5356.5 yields -0.48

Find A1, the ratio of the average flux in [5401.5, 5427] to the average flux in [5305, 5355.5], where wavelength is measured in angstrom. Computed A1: 1.2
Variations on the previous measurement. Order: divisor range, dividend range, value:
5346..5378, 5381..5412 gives 1.12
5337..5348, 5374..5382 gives 1.08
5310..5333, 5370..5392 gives 1.15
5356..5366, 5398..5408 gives 1.09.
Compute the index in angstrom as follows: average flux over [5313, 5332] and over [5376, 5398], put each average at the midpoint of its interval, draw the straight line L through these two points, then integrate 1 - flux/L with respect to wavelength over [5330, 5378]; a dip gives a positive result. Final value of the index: 1.4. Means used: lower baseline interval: 8.74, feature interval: 9.26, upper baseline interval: 10.4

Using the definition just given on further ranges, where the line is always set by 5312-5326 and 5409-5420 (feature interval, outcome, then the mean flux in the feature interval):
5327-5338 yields 1.1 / 8.41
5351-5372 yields 0.4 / 9.57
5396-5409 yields -0.3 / 10.5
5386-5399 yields -0.5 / 10.6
